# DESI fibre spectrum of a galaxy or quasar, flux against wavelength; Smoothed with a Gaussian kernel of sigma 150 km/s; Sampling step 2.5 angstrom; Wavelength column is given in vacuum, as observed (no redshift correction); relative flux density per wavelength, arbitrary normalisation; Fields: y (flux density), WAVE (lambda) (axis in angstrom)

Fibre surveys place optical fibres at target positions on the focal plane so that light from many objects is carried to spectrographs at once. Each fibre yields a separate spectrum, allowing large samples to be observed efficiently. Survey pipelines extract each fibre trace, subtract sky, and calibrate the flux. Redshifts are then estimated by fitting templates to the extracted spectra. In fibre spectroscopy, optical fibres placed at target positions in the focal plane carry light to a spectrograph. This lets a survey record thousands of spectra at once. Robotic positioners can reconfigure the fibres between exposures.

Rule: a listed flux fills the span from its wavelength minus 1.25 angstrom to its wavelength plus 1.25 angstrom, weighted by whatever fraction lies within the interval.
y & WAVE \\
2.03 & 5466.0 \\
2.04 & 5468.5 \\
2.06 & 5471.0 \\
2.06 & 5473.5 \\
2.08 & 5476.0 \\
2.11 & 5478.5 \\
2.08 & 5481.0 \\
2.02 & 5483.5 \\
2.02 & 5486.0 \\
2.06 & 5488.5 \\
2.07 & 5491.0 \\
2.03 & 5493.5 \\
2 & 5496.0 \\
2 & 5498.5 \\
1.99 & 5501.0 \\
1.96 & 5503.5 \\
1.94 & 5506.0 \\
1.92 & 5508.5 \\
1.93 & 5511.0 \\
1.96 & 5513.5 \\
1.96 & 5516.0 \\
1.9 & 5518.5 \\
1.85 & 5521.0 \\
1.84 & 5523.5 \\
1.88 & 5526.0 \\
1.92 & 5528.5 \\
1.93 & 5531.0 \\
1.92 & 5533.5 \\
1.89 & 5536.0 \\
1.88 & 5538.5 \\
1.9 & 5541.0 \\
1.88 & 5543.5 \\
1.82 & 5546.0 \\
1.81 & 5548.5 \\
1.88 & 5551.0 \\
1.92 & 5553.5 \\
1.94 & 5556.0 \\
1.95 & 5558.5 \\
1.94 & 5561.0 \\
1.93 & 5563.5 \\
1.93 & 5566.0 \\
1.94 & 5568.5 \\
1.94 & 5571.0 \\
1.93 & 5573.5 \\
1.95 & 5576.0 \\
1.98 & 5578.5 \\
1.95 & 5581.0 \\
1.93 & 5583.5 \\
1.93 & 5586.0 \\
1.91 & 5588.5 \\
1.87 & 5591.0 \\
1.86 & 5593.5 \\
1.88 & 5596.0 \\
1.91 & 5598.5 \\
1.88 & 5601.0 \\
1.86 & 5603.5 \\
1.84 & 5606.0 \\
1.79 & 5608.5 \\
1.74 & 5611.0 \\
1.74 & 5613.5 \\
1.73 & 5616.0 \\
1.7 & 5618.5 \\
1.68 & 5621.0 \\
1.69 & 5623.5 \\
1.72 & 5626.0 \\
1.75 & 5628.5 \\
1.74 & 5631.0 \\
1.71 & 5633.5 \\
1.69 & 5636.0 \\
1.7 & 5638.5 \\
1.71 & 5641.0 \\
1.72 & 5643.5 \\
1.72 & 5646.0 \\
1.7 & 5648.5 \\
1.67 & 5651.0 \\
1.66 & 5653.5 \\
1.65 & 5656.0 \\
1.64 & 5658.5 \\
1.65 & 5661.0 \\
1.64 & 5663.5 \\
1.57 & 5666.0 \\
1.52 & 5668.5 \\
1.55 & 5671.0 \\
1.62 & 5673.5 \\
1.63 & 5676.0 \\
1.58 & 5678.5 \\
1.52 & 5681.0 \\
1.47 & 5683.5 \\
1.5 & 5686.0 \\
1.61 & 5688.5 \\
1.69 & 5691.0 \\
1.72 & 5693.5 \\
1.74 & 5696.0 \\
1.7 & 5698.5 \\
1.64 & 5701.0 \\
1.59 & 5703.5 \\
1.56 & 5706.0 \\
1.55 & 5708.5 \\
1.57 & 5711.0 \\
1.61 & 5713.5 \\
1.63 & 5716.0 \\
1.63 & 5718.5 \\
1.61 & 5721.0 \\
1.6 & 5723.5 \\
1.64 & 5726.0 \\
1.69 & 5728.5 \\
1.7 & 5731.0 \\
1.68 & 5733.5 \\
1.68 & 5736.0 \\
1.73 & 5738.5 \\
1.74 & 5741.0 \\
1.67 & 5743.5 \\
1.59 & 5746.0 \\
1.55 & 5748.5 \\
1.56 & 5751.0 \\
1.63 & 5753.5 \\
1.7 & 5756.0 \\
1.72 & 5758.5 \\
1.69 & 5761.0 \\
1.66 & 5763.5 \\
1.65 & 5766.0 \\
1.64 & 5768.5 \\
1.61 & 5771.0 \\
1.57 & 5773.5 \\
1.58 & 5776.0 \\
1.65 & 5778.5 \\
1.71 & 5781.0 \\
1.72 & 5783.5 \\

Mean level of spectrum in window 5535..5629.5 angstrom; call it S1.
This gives 1.86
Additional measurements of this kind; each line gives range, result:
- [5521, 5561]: 1.89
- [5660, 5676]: 1.59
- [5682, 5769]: 1.64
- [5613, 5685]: 1.66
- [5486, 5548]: 1.93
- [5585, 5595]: 1.89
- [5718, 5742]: 1.67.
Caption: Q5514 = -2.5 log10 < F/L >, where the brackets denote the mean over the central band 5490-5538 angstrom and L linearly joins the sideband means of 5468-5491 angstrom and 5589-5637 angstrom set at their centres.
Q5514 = 0.03 mag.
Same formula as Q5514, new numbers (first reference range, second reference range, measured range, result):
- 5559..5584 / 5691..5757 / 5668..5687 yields 0.12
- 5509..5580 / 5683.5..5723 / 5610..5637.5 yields 0.03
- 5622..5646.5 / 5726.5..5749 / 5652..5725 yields 0.06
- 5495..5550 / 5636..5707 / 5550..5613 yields -0.06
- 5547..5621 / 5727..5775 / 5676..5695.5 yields 0.10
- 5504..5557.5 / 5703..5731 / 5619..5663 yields 0.02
